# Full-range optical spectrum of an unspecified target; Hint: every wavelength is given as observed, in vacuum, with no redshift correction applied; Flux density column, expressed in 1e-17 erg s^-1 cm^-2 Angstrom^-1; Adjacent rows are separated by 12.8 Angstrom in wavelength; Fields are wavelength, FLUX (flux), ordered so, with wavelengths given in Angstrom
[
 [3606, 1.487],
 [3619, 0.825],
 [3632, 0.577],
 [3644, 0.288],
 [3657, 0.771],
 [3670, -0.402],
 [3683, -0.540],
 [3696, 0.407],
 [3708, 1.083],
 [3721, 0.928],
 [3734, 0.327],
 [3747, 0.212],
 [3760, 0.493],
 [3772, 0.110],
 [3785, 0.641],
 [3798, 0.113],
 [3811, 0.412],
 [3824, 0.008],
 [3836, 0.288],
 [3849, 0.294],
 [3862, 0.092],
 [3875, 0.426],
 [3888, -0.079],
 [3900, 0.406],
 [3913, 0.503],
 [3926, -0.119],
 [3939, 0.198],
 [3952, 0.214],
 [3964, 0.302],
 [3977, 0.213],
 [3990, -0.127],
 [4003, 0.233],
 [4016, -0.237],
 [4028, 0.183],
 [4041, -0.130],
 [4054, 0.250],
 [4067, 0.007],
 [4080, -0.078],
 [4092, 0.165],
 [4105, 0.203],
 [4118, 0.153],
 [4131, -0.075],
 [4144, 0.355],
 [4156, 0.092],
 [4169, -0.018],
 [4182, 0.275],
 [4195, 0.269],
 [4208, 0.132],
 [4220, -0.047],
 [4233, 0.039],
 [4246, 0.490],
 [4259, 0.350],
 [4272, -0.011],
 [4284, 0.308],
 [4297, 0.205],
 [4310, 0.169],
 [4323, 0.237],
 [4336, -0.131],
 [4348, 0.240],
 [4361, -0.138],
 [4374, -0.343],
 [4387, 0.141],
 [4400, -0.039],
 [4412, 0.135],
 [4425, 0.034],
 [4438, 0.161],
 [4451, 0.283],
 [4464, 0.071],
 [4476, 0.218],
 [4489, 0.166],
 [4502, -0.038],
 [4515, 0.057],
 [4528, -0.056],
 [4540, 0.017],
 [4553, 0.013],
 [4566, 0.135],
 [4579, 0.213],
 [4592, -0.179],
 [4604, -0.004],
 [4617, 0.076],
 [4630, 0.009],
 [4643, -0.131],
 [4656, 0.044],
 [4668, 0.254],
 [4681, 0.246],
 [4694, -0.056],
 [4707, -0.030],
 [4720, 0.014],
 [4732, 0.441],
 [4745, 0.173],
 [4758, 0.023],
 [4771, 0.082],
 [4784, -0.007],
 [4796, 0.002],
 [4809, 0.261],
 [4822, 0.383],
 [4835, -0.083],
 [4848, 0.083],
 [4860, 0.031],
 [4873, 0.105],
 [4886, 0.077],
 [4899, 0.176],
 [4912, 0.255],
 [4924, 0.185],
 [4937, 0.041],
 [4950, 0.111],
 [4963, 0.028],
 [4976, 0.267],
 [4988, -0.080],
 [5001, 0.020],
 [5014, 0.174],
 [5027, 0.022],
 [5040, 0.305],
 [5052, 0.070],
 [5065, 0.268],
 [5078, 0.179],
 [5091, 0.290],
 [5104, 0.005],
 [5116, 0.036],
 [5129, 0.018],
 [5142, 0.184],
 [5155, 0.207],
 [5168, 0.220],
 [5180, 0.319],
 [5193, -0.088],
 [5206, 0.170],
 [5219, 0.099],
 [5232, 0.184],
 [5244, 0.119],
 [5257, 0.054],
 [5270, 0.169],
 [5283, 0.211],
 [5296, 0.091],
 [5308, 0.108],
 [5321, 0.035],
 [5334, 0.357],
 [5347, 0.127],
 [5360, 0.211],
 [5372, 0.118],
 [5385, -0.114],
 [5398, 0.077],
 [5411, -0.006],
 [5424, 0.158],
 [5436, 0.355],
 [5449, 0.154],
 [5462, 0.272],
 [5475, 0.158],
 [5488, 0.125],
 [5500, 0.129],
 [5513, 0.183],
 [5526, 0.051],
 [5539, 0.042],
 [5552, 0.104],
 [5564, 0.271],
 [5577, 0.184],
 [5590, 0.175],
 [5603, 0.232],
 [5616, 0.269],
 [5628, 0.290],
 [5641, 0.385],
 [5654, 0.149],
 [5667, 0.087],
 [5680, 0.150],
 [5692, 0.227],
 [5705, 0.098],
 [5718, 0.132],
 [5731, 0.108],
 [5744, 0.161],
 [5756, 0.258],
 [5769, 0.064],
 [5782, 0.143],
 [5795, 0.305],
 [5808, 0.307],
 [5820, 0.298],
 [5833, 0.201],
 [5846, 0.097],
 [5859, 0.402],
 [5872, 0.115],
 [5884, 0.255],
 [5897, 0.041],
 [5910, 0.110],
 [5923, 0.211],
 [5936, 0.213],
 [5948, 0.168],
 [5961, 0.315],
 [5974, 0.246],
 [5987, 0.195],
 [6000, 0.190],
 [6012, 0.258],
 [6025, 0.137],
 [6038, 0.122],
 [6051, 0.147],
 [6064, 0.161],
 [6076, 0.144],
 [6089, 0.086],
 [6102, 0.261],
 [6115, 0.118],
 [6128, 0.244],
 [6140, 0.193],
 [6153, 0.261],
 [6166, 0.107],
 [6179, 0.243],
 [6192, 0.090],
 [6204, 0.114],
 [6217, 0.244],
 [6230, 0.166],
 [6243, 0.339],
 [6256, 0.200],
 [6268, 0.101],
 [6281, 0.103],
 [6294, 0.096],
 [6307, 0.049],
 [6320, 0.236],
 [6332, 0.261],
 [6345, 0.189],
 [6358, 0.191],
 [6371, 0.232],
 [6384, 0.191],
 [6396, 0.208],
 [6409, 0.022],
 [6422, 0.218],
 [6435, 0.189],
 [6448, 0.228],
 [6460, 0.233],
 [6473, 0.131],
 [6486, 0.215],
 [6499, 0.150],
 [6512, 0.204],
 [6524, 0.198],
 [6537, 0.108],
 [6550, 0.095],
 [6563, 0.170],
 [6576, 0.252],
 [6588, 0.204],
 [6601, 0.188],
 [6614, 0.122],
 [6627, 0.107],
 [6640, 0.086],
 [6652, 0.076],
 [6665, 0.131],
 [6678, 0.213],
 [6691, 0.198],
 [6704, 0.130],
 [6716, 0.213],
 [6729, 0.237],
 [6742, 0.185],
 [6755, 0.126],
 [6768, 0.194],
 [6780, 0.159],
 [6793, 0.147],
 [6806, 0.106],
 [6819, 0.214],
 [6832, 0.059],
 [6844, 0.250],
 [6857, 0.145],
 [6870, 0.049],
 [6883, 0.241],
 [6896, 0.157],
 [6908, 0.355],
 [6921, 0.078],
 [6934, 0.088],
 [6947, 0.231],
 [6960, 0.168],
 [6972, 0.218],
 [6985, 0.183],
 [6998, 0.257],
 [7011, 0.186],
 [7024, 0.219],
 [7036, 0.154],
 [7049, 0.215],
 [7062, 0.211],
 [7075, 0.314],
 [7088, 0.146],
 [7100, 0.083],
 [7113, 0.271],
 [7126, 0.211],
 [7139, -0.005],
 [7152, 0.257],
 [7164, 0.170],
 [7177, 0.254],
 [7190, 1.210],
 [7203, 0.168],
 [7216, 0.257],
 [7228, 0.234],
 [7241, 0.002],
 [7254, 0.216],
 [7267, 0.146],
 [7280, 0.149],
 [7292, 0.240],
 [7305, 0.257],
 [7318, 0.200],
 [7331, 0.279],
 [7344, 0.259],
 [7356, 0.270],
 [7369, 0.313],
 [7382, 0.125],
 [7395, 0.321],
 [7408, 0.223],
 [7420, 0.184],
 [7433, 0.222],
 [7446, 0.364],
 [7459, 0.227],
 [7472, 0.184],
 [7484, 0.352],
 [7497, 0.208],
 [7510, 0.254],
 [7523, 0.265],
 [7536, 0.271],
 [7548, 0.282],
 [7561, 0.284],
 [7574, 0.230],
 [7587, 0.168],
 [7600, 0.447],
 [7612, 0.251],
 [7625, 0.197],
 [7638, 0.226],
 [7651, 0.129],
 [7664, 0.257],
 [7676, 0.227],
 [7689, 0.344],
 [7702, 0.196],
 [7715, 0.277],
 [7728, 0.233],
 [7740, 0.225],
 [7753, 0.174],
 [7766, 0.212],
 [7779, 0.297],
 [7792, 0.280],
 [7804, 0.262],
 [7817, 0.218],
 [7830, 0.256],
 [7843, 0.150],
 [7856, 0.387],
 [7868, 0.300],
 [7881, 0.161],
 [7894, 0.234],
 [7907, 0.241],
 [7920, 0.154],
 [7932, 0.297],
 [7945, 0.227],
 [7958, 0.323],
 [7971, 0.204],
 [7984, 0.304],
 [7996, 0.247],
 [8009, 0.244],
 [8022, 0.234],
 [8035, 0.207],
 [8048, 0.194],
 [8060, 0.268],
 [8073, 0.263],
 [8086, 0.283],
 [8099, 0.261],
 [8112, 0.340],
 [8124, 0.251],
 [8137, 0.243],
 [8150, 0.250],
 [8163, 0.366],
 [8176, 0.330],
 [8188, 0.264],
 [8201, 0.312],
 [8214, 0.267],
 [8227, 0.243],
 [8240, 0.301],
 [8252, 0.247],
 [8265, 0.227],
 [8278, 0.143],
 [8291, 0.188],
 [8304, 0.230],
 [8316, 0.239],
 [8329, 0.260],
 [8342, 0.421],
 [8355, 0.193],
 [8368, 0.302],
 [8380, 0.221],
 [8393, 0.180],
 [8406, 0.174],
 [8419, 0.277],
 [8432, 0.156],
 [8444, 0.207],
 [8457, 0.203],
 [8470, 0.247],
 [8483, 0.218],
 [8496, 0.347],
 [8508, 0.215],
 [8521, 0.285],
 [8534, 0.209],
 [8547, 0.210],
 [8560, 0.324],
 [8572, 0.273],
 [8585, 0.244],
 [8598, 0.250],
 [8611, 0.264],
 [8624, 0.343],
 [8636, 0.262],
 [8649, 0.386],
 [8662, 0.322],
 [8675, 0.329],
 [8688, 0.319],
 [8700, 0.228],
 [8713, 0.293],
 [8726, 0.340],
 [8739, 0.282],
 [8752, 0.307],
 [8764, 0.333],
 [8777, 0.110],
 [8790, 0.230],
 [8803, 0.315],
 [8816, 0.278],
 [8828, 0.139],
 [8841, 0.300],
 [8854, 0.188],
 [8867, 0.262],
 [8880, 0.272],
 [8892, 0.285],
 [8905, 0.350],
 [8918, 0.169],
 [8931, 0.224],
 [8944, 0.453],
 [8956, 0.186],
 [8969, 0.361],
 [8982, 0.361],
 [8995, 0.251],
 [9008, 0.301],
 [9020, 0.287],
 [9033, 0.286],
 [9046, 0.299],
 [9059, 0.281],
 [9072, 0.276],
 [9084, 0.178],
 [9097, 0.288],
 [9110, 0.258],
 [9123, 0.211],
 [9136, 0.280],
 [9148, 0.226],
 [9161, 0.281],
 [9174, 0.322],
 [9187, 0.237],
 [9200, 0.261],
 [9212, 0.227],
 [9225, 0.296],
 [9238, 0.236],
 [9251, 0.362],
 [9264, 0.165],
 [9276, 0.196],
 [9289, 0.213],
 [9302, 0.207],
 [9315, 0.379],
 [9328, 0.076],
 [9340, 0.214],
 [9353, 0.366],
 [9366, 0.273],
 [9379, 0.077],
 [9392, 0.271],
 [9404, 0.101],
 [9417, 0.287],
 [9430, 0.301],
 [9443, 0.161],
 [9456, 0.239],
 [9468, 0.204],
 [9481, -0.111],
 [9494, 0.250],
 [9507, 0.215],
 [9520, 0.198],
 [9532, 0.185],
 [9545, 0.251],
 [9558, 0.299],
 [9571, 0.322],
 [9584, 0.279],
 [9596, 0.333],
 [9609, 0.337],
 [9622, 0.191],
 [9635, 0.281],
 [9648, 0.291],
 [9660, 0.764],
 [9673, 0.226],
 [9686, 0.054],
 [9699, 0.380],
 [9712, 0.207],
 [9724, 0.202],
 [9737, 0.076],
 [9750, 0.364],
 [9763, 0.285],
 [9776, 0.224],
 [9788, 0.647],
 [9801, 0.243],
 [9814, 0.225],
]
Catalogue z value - 0.93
